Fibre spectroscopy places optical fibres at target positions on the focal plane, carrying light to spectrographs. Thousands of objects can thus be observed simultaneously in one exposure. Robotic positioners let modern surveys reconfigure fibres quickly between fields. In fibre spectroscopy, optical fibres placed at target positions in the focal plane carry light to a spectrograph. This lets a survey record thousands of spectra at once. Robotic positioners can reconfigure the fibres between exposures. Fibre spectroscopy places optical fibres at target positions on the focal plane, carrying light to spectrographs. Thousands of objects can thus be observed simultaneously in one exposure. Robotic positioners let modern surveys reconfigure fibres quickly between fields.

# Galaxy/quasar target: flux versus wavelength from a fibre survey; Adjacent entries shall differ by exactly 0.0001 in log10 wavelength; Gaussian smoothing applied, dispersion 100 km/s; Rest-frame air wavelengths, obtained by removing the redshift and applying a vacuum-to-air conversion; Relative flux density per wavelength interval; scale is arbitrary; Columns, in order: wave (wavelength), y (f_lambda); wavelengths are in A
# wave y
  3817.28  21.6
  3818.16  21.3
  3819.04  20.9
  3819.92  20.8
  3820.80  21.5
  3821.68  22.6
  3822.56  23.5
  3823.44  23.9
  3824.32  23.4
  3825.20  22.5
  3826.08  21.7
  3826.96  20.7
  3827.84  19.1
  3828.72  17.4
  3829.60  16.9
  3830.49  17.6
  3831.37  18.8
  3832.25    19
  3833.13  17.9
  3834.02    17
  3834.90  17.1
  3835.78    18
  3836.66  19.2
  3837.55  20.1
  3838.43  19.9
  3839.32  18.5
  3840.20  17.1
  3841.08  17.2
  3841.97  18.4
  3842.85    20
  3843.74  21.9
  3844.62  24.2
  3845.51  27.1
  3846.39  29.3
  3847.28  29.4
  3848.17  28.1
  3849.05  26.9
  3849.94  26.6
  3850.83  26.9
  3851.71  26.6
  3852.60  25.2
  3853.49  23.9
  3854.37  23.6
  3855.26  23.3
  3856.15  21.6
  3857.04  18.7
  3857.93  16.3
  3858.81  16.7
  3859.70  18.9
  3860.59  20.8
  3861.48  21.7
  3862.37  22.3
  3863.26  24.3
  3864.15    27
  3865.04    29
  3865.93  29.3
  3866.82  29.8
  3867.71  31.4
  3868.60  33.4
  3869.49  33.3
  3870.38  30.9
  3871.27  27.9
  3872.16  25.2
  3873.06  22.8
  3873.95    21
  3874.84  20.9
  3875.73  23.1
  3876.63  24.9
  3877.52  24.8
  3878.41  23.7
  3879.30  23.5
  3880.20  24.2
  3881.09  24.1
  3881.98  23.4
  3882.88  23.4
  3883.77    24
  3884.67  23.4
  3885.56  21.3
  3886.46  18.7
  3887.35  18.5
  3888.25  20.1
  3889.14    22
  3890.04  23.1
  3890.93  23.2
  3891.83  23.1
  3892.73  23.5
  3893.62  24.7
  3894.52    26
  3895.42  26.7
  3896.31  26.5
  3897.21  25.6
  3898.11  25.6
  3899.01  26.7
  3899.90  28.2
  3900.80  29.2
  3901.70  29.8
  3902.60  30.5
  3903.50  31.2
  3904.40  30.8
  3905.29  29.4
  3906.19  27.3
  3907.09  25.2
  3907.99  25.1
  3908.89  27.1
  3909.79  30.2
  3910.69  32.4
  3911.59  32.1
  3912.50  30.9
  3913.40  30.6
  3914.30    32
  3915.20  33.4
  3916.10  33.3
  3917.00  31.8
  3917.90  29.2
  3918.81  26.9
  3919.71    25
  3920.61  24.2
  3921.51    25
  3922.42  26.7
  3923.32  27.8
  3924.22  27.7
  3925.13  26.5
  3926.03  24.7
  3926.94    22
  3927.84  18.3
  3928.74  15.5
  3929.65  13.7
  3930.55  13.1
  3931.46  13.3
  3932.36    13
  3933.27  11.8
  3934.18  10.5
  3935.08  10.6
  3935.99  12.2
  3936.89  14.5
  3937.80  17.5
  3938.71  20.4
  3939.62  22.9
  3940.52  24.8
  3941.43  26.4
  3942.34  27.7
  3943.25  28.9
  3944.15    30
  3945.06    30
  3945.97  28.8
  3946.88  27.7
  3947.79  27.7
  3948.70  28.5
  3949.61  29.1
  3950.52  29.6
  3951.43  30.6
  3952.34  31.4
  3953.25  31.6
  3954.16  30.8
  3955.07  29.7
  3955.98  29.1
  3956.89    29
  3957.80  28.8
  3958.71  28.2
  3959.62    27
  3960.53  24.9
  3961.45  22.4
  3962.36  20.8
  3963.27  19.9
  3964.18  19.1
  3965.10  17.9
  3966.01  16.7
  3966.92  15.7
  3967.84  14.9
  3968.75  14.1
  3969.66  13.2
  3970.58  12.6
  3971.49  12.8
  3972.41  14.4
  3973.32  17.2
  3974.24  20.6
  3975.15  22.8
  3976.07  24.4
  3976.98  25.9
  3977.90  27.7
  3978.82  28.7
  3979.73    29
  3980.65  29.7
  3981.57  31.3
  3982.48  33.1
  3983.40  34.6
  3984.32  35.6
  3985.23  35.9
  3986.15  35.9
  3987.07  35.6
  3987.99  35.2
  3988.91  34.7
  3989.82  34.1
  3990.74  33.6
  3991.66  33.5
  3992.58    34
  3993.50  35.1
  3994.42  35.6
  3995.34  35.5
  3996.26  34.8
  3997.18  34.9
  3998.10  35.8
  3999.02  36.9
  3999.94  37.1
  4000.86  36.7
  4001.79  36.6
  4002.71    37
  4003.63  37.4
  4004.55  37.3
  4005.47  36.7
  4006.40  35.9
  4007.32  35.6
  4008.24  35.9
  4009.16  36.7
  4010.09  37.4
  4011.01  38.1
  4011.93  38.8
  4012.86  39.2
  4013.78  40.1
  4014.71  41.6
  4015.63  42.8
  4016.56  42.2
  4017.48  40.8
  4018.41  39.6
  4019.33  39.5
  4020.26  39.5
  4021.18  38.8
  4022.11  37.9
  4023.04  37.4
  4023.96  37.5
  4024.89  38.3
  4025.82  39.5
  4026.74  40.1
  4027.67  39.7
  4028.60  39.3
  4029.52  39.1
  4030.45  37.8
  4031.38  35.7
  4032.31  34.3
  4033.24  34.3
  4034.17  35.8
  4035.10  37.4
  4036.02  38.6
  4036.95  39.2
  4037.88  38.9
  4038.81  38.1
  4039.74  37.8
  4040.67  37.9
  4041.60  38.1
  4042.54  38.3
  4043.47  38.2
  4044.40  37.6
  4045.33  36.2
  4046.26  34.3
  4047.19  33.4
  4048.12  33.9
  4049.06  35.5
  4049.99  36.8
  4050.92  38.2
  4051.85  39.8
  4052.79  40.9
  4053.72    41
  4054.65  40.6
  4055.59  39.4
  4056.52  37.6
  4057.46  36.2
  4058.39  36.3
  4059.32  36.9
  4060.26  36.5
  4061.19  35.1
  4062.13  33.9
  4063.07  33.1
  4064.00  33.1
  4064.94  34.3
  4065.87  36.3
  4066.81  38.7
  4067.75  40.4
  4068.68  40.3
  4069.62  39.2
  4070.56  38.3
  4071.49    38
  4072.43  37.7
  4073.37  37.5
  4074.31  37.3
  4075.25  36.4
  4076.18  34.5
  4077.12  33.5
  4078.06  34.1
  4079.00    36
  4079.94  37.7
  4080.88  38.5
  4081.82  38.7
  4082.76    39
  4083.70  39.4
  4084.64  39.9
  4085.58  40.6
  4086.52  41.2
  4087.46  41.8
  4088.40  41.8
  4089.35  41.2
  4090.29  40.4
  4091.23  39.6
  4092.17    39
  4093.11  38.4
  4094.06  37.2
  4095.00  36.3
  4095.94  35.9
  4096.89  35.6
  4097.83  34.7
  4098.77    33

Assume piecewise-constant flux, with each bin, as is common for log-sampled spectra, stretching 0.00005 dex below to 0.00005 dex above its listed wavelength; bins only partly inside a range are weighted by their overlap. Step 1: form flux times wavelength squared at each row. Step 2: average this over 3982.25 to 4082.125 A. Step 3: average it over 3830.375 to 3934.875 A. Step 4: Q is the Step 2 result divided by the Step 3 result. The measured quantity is 1.66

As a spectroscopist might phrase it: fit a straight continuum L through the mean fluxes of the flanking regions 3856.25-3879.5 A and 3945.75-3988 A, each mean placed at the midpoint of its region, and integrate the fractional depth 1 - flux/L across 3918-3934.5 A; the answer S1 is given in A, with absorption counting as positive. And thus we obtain 3.0 A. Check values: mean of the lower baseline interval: 24.7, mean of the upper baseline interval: 25.6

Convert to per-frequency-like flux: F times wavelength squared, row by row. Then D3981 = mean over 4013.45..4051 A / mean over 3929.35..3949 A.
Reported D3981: 1.9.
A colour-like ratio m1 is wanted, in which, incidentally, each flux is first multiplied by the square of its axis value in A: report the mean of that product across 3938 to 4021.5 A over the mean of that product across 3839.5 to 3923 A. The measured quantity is 1.25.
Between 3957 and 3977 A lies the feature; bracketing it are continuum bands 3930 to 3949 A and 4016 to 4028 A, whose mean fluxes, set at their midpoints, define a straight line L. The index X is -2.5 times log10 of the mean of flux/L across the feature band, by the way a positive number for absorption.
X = 0.33 mag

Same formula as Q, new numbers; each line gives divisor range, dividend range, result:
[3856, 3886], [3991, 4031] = 1.66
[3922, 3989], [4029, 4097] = 1.65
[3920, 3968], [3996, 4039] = 1.71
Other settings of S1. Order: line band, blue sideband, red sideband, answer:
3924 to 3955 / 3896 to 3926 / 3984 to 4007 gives 8.3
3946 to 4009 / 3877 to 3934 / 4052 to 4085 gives 3.2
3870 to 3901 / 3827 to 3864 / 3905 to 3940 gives -2.3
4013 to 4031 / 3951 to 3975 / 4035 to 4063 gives -3.9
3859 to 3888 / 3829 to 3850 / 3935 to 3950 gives -3.4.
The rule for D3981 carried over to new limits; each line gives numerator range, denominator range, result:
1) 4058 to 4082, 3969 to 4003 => 1.26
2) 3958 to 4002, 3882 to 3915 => 1.09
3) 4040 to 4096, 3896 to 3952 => 1.60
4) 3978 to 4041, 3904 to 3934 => 1.53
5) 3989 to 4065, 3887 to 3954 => 1.56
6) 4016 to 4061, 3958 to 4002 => 1.41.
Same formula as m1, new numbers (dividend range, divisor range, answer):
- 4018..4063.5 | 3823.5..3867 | 1.89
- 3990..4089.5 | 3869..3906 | 1.61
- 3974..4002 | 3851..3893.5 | 1.46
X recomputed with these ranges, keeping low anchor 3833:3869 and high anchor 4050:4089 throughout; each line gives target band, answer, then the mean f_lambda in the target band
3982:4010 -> -0.09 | 35.6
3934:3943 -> 0.45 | 19.2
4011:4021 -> -0.18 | 40.3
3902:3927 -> -0.05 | 28.6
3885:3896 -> 0.14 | 22.6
